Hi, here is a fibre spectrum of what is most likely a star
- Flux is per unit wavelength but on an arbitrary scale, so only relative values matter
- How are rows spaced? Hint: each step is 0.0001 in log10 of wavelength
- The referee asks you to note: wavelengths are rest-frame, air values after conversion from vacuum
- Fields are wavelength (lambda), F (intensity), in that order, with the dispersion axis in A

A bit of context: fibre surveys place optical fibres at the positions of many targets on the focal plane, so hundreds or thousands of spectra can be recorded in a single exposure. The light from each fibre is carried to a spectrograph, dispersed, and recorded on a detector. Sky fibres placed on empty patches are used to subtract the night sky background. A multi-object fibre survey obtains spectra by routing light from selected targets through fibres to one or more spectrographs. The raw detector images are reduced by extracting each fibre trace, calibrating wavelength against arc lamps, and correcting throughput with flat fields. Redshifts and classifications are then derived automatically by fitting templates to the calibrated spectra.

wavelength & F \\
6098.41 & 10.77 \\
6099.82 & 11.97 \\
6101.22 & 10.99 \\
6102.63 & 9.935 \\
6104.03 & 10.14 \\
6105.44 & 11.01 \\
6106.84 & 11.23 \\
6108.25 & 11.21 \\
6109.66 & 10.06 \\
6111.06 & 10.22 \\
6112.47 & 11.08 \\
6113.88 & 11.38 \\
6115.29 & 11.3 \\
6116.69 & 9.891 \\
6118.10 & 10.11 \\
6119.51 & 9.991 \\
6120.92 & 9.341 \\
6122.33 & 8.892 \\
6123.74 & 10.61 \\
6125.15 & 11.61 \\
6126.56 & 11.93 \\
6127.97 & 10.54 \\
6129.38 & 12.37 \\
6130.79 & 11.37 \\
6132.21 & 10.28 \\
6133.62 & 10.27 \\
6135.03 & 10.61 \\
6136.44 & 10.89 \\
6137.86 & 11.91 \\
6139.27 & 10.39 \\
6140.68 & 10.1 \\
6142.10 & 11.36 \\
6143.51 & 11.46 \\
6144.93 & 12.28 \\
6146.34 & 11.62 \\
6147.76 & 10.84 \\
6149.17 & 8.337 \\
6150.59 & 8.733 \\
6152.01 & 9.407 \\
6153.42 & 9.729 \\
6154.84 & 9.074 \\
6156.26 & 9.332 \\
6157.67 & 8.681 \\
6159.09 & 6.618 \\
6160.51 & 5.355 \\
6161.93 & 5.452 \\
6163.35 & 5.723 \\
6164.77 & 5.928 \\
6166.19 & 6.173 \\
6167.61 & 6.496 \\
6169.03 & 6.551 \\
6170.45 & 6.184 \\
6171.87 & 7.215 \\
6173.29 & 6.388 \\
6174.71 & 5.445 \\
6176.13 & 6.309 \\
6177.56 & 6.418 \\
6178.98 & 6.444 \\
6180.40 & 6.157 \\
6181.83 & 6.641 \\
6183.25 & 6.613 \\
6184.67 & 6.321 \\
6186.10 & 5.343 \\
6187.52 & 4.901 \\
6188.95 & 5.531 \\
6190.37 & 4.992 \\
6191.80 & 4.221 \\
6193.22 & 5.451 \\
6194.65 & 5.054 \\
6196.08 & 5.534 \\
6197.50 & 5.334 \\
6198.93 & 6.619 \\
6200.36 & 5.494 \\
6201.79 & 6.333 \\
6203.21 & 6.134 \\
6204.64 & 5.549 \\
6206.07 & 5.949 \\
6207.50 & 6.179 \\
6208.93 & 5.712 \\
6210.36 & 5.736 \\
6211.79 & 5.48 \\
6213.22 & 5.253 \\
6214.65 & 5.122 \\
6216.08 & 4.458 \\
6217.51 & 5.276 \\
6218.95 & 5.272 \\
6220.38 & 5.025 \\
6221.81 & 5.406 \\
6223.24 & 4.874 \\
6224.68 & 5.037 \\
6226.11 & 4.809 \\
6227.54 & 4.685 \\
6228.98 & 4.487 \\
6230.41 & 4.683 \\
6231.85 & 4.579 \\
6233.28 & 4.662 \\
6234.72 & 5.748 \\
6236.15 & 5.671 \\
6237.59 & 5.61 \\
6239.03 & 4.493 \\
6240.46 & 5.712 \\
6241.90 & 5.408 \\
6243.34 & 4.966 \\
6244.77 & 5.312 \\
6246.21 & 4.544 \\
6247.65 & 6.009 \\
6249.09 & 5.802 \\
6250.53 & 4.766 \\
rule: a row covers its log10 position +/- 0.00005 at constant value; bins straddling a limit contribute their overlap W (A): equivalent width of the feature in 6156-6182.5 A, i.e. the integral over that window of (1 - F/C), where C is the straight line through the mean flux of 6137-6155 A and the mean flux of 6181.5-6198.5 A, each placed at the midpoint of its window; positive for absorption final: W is 4.5 A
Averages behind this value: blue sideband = 10.4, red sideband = 5.49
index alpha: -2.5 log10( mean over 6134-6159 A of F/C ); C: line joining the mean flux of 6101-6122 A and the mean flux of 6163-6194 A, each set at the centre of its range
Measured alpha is -0.24 mag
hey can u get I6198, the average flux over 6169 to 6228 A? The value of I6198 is 5.65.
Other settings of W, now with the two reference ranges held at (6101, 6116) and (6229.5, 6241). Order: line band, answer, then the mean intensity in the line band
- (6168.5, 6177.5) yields 1.8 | 6.35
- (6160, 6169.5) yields 2.7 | 5.95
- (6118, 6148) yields -3.8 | 10.9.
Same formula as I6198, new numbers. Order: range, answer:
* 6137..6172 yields 8.63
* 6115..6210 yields 7.97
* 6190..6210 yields 5.62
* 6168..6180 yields 6.37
